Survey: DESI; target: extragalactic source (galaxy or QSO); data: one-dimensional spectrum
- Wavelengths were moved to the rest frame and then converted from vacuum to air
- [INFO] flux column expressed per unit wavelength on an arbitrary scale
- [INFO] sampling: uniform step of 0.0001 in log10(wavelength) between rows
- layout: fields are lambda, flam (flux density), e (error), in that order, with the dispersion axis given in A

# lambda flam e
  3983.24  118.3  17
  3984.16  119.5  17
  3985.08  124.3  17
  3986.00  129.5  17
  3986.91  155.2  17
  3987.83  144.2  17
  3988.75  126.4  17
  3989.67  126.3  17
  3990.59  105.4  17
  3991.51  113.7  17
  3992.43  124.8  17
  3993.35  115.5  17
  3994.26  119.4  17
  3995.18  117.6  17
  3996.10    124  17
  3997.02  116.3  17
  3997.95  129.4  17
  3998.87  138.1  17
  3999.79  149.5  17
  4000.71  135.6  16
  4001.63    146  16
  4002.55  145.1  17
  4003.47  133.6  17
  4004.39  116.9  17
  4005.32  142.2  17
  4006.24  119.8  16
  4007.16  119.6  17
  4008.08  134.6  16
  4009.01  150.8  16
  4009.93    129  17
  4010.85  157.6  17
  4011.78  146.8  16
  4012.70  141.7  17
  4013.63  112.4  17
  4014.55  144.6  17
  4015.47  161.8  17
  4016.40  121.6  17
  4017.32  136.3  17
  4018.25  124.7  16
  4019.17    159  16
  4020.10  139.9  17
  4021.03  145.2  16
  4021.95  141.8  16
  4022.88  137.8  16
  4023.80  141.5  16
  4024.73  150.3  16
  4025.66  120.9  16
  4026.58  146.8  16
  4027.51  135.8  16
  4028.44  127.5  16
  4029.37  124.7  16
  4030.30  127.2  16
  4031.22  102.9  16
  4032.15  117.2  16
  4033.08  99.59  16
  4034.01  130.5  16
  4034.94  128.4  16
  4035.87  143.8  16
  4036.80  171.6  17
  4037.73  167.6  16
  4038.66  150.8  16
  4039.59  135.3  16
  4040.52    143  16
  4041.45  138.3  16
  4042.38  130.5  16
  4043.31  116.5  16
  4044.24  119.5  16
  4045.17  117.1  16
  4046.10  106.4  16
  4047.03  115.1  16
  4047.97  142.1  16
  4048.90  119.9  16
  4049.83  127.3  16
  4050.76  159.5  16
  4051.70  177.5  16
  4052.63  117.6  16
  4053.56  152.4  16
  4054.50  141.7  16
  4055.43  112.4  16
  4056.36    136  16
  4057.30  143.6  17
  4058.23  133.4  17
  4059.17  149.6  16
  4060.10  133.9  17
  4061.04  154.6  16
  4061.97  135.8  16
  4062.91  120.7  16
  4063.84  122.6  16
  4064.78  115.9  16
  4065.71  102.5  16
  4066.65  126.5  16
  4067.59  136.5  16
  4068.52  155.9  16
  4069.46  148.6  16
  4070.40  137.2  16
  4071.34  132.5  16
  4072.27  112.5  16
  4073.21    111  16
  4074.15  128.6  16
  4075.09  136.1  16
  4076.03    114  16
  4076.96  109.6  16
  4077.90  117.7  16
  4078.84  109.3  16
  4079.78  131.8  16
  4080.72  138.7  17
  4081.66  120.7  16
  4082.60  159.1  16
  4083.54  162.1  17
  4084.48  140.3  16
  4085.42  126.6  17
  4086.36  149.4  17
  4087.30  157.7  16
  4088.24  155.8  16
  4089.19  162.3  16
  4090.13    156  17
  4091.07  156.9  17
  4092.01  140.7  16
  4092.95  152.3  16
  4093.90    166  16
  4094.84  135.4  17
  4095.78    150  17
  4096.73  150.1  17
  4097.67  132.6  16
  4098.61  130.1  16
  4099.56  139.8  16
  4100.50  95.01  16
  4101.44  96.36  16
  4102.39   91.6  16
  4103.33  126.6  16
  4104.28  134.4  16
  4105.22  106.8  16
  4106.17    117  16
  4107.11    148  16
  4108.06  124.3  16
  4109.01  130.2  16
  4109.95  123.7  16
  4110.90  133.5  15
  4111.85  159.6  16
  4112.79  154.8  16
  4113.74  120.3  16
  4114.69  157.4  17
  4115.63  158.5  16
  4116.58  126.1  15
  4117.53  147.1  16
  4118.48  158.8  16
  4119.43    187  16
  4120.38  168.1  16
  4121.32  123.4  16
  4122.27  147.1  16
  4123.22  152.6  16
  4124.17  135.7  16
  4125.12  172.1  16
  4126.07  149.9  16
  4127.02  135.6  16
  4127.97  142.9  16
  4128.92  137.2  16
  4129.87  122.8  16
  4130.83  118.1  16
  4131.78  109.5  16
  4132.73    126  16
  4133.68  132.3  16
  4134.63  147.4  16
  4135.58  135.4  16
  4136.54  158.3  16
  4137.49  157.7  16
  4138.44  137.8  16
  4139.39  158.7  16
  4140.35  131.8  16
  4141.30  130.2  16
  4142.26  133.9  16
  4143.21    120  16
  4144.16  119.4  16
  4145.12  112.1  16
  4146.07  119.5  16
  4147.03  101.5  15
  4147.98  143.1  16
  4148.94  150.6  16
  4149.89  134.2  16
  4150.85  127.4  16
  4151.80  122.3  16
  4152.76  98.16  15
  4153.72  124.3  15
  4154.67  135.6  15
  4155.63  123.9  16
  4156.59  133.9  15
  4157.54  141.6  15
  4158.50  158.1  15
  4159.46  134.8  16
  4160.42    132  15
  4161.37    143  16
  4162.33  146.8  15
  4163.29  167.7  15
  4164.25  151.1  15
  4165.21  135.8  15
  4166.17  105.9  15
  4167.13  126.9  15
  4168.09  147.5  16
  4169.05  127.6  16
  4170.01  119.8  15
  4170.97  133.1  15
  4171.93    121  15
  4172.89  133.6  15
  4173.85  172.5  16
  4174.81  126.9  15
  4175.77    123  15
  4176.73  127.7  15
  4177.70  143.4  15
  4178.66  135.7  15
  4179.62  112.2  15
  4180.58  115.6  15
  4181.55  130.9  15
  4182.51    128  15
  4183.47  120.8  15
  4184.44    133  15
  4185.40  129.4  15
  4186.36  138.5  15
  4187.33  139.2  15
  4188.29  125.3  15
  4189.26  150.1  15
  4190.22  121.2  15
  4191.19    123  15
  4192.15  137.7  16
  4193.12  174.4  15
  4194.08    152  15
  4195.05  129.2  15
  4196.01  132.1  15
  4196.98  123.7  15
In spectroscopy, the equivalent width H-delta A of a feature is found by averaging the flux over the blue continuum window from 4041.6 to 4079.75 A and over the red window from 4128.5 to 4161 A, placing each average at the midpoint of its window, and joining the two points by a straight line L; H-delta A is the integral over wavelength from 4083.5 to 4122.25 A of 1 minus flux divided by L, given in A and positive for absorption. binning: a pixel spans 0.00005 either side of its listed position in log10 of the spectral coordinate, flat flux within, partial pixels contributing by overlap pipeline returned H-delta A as -2.8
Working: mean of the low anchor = 130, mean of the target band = 140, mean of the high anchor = 131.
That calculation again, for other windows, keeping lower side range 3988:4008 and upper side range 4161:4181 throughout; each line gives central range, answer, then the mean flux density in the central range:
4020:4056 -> -1.4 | 134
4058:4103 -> -1.3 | 134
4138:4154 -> 0.7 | 127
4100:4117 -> 0.5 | 128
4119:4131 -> -1.3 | 146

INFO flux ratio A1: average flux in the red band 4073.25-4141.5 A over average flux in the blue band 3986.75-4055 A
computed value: 1.03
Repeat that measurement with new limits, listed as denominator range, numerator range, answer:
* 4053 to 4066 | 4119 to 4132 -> 1.08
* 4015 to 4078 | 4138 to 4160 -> 0.98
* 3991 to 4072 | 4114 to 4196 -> 1.02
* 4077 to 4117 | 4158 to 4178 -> 1.00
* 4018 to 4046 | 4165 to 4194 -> 0.99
